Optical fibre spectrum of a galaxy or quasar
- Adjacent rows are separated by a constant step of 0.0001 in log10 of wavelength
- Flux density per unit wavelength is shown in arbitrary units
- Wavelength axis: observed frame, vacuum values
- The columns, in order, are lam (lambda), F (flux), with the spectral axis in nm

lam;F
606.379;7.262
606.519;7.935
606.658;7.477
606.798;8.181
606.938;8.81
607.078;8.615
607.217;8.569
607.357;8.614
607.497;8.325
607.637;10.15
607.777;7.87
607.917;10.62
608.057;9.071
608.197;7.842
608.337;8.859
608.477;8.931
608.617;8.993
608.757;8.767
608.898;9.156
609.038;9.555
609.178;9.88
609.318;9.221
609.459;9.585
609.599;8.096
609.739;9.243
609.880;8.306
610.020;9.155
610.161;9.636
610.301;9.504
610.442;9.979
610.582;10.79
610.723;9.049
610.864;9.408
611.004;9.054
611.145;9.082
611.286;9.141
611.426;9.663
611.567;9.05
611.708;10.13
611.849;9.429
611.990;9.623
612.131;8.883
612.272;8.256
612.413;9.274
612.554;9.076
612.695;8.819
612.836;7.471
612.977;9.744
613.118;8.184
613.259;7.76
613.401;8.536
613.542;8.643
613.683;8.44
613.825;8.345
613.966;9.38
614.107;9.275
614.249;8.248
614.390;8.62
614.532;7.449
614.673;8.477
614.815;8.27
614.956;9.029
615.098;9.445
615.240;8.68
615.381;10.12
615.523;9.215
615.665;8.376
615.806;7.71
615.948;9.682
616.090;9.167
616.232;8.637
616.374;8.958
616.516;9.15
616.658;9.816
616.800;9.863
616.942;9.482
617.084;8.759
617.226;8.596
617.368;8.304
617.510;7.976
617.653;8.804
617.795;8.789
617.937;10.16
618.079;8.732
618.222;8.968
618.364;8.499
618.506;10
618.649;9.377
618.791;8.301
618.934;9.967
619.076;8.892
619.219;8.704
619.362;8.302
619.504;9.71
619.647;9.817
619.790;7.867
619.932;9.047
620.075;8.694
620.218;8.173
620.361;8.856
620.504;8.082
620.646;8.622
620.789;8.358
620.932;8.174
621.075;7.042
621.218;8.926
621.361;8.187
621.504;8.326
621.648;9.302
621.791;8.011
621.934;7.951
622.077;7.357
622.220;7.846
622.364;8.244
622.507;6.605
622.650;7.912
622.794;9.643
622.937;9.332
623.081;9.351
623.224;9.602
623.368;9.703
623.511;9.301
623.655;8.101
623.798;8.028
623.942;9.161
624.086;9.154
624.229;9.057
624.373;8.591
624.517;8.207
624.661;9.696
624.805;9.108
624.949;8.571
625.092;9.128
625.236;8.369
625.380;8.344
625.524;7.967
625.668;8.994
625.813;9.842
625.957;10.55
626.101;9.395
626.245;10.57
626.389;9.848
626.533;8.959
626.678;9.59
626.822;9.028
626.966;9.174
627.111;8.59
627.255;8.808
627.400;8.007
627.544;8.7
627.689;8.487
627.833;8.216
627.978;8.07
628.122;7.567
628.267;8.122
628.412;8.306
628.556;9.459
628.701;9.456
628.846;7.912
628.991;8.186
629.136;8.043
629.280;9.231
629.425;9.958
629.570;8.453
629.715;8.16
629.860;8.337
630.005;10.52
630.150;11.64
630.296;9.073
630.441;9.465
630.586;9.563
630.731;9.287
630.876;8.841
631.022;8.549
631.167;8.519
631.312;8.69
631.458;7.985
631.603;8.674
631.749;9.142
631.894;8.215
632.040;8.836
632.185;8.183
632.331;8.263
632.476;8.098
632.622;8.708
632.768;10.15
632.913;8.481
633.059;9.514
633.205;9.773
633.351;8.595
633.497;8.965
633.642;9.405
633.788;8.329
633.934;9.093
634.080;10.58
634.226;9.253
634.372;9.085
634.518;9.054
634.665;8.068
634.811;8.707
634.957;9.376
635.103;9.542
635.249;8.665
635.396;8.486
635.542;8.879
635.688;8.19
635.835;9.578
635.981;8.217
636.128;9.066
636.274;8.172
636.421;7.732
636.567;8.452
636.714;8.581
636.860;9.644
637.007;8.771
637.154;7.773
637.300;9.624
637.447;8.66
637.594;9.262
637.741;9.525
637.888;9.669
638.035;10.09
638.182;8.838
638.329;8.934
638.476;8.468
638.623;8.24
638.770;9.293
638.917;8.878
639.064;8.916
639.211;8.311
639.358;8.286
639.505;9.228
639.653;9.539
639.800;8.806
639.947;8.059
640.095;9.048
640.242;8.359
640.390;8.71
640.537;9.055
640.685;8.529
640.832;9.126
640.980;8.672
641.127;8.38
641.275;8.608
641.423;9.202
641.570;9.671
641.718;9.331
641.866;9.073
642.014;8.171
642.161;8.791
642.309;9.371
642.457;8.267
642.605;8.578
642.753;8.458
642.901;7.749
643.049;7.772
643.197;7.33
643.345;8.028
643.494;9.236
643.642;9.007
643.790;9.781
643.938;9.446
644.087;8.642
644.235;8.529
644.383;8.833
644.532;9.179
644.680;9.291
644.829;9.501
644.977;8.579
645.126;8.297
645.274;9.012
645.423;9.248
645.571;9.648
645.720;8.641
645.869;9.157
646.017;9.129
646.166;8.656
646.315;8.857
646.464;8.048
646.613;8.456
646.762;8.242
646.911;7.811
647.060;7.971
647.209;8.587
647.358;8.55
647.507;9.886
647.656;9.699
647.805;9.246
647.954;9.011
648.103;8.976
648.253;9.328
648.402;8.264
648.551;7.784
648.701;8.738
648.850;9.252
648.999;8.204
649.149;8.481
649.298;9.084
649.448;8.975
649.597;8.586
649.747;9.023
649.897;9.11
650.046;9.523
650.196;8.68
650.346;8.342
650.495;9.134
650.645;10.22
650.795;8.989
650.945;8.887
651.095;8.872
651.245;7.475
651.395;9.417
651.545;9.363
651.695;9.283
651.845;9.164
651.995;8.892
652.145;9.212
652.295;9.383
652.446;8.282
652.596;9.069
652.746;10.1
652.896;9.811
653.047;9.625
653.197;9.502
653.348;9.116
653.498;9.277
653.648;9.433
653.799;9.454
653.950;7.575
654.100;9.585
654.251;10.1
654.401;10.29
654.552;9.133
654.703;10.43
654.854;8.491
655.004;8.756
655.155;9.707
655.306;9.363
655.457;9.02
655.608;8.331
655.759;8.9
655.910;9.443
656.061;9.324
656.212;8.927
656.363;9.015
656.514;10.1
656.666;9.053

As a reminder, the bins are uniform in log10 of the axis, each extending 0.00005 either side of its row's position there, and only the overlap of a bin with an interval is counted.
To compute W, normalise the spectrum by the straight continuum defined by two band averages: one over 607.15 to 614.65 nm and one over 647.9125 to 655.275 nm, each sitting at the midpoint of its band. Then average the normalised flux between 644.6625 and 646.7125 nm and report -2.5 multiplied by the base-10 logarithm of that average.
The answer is 0.02 mag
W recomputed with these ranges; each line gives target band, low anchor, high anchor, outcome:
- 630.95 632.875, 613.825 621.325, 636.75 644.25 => 0.03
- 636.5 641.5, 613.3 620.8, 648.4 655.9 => 0.02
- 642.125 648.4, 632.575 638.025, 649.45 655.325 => 0.04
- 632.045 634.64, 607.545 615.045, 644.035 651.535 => -0.01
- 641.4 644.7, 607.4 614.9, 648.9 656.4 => 0.04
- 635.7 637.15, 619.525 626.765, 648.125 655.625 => 0.04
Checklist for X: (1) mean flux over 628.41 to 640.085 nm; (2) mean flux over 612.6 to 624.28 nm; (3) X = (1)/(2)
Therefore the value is 1.02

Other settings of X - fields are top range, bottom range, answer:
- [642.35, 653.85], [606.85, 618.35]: 0.99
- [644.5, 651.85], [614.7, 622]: 1.01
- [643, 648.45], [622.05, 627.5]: 0.99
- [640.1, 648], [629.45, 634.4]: 0.97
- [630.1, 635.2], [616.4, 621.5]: 1.02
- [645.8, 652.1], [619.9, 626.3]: 1.02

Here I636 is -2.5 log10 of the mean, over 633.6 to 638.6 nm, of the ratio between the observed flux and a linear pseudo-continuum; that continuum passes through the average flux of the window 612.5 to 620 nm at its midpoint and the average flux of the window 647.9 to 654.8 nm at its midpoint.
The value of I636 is 0.009 mag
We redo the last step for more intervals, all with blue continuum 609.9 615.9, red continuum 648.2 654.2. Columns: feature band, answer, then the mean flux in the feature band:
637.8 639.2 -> 0.00 mag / 9.01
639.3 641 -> 0.03 mag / 8.79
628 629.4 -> 0.06 mag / 8.52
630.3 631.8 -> 0.01 mag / 8.88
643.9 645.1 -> 0.01 mag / 8.95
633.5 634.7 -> -0.02 mag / 9.13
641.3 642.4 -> -0.01 mag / 9.06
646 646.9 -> 0.07 mag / 8.47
